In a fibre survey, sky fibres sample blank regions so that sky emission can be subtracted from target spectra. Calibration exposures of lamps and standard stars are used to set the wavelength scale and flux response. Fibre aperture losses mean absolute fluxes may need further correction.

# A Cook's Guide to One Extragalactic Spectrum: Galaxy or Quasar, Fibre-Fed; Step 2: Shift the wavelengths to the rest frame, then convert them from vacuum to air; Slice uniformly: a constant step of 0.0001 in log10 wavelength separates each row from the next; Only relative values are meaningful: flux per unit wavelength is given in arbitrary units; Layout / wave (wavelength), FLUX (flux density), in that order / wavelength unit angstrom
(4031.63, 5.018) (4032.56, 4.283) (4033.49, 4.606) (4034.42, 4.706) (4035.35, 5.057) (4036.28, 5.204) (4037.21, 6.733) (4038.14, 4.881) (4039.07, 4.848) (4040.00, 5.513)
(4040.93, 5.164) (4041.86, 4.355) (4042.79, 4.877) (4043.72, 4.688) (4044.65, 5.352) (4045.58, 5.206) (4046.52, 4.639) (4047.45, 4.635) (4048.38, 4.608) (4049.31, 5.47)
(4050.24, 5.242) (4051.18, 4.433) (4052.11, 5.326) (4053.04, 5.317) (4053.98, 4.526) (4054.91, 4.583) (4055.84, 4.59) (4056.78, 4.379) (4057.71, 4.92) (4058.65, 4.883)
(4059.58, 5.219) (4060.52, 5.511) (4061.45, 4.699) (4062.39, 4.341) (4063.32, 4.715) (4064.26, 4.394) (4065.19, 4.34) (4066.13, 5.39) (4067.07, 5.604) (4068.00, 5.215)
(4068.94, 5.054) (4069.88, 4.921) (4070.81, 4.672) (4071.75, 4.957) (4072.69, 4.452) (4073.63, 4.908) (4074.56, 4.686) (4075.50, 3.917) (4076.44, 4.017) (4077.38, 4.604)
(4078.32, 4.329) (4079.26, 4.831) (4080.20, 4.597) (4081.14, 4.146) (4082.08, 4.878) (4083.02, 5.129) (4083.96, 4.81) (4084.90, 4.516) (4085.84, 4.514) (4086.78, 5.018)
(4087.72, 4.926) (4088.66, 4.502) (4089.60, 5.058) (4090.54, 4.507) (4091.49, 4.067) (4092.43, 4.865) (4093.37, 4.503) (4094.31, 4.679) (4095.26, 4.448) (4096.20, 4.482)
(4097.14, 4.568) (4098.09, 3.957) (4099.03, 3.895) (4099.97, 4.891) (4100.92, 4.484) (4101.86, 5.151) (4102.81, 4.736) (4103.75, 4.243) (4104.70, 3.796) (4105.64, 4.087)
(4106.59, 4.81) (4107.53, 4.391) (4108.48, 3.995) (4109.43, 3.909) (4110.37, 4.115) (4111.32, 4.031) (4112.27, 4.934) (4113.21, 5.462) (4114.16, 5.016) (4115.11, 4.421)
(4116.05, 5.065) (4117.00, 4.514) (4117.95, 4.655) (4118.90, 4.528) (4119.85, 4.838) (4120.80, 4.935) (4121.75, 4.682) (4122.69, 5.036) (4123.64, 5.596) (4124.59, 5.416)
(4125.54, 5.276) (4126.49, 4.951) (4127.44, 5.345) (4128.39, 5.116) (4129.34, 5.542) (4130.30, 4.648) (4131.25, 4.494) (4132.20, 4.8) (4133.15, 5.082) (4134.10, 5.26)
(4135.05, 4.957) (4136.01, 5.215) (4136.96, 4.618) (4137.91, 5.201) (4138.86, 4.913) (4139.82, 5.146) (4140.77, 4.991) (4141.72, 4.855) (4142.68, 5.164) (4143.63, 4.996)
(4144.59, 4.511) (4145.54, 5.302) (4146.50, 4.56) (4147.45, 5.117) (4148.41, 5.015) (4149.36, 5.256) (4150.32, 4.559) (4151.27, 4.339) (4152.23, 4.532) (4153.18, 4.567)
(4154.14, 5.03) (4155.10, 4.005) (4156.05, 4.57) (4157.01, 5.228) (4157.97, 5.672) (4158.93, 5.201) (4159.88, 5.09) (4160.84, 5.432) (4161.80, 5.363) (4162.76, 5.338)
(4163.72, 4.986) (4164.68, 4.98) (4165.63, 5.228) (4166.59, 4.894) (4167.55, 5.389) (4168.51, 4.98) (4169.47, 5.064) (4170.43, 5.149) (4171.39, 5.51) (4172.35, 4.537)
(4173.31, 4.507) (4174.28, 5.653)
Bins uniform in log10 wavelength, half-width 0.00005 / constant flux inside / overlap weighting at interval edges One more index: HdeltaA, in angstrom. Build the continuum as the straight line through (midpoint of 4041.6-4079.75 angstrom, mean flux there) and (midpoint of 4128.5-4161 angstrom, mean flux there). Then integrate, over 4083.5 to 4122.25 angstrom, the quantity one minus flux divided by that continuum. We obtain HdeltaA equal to 2.44 angstrom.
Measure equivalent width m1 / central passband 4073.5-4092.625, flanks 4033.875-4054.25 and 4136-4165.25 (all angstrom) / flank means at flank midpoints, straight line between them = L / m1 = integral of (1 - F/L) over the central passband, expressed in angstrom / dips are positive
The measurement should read 1.6 angstrom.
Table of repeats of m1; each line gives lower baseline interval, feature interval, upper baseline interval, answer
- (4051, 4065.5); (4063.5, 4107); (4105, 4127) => 1.2 angstrom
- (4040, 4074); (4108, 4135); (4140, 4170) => 0.5 angstrom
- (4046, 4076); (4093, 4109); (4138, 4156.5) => 1.4 angstrom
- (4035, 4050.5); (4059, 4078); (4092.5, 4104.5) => 0.2 angstrom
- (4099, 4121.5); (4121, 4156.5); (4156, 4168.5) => -0.3 angstrom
